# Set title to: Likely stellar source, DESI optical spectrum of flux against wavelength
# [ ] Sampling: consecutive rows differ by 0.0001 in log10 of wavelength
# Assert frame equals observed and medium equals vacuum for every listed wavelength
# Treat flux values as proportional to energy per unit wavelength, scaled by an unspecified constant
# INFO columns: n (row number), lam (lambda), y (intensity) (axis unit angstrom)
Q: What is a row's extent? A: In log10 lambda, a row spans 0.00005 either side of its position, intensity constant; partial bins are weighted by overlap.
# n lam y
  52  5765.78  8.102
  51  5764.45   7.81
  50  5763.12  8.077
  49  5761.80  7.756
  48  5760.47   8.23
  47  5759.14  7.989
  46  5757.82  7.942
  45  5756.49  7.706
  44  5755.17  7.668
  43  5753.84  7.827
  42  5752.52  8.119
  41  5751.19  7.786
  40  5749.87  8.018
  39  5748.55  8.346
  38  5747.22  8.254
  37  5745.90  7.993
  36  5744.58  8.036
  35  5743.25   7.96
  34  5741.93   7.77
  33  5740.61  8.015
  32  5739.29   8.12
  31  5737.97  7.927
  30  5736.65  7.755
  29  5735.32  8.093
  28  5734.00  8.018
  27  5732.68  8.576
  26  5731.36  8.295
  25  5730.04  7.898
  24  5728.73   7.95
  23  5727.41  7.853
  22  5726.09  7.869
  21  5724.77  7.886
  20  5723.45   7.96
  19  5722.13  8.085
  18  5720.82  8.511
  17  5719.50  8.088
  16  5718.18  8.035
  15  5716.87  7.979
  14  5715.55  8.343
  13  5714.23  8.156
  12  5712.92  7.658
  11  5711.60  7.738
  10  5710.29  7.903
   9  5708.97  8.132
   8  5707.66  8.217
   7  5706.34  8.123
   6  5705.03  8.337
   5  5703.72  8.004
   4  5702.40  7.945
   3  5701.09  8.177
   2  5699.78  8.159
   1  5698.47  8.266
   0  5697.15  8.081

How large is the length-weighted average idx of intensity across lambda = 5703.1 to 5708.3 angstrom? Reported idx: 8.17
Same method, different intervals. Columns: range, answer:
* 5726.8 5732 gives 8.01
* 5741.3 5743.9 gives 7.87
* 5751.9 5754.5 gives 7.99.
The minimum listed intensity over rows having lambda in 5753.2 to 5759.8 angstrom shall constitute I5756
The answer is 7.668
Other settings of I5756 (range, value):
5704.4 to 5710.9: 7.903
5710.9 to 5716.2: 7.658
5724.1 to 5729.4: 7.853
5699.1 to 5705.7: 7.945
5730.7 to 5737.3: 7.755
